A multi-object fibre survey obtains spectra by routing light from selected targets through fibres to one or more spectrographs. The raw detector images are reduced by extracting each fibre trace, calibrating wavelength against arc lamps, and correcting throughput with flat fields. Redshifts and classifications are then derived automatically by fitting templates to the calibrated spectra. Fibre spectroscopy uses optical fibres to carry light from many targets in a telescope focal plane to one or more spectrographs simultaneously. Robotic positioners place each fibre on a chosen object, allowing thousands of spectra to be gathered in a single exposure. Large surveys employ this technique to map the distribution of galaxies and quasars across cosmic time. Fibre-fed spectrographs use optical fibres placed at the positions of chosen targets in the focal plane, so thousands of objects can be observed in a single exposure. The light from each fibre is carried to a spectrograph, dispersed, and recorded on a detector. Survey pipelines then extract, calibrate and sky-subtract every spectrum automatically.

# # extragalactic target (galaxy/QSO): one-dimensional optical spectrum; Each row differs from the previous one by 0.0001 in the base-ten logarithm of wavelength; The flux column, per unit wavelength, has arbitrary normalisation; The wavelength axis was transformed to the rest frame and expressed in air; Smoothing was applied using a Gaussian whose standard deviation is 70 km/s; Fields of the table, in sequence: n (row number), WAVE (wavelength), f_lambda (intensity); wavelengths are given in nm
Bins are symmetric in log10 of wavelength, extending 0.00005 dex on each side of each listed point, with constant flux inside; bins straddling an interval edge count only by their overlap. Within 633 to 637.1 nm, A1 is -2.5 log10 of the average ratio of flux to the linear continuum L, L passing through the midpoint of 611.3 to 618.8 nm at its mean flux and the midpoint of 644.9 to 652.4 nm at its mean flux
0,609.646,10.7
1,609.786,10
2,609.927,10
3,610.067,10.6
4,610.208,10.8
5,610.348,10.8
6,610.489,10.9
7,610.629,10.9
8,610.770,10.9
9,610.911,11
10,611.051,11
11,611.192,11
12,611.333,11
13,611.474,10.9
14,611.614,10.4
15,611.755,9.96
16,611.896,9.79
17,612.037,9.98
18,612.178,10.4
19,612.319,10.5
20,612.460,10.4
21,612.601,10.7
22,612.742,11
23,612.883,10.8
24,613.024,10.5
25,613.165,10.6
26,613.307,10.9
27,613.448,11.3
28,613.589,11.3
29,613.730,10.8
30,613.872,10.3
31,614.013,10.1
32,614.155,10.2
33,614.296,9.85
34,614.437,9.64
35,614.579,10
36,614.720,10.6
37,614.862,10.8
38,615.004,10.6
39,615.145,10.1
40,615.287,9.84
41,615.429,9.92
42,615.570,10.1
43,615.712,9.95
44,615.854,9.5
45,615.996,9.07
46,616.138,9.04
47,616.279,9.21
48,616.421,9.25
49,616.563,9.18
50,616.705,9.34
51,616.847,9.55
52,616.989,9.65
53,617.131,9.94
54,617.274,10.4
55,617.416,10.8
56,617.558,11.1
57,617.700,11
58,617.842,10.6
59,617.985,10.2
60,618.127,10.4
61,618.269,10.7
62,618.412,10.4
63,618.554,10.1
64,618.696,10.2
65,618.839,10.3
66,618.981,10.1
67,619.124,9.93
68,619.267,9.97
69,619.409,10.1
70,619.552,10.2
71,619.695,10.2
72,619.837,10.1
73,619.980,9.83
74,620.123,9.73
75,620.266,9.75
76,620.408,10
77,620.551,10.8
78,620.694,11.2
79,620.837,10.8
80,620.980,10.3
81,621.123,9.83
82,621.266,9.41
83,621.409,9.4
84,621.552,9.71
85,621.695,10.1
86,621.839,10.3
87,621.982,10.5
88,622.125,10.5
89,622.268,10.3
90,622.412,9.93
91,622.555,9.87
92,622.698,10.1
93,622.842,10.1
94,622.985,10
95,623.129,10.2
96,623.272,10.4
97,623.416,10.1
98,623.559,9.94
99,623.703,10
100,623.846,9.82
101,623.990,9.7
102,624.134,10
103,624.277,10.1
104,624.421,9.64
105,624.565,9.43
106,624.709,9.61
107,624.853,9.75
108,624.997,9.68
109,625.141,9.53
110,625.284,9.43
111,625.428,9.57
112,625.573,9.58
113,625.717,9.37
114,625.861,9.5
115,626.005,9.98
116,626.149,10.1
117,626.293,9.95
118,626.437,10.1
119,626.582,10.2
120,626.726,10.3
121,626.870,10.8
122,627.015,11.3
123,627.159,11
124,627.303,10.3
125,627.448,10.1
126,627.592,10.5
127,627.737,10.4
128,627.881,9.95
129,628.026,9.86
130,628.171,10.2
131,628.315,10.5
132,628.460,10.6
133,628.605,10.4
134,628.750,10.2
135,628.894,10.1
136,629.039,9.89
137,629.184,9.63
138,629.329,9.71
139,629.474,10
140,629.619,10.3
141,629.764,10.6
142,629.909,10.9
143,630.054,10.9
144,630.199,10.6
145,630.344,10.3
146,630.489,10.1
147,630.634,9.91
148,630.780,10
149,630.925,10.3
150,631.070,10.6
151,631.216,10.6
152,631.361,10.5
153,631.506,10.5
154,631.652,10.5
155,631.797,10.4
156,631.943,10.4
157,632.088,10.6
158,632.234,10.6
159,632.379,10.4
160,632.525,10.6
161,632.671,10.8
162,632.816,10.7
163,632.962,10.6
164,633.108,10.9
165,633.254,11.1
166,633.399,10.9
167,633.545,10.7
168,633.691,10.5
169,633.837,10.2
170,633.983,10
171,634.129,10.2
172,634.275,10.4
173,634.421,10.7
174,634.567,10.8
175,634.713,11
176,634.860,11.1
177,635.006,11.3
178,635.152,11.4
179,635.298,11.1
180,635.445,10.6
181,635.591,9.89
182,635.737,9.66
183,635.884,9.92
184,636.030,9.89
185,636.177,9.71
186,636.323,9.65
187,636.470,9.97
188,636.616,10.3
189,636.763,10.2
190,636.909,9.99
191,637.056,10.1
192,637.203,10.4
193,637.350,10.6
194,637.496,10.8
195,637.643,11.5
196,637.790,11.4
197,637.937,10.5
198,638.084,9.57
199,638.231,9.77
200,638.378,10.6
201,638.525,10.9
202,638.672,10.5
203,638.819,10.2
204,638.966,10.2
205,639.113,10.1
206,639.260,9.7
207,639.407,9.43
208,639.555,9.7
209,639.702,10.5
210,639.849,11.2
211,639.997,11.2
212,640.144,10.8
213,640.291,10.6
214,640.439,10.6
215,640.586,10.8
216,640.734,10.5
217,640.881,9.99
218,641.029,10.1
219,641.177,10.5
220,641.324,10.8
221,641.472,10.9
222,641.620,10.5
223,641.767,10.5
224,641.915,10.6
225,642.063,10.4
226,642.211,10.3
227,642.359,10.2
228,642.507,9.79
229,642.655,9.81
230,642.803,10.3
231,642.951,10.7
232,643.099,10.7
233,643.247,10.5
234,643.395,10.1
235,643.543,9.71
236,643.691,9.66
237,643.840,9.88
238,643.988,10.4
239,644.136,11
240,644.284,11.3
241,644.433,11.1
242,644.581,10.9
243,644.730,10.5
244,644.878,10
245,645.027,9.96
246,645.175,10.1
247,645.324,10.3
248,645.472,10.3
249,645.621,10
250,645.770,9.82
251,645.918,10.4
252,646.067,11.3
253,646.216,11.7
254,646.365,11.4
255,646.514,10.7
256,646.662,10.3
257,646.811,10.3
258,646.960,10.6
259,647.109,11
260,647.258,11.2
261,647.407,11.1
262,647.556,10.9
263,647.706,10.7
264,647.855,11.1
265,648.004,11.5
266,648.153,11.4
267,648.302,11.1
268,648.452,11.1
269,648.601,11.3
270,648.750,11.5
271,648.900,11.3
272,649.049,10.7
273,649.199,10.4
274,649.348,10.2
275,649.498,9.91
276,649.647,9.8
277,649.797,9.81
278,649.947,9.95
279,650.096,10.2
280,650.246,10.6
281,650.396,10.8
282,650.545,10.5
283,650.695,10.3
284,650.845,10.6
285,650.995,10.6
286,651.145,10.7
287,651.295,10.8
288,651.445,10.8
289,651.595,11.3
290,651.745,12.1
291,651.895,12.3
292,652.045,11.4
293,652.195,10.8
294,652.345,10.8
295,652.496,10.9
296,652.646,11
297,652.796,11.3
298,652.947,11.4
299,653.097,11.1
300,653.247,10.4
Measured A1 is 0.01 mag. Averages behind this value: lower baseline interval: 10.2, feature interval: 10.4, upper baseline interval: 10.8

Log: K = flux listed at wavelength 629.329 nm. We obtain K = 9.71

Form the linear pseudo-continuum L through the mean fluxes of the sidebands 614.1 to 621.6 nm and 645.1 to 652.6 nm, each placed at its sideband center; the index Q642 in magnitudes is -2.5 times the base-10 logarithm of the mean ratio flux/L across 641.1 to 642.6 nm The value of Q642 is 0.02 mag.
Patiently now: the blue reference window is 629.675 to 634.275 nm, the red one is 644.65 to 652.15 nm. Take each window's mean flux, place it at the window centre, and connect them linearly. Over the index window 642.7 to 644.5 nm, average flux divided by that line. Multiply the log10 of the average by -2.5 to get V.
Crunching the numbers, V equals 0.02 mag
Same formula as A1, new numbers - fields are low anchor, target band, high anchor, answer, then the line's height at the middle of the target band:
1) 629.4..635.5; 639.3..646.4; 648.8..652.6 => 0.022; 10.7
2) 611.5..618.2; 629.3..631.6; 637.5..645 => -0.004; 10.3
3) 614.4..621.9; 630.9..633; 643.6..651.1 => -0.022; 10.3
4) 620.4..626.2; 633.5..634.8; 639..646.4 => -0.029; 10.2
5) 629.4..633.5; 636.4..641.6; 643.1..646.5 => 0.007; 10.5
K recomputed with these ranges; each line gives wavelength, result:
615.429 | 9.92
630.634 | 9.91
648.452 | 11.1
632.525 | 10.6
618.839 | 10.3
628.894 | 10.1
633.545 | 10.7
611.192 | 11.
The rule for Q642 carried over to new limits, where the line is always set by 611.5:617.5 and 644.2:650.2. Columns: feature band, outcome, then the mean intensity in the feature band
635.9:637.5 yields 0.042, 10.1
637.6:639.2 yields 0.009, 10.5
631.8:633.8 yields -0.022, 10.7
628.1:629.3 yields 0.022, 10.2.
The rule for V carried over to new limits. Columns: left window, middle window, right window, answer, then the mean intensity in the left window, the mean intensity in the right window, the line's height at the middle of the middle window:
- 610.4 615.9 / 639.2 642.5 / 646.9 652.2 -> 0.03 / 10.5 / 10.8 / 10.8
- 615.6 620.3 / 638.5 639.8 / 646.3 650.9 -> 0.04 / 10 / 10.7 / 10.5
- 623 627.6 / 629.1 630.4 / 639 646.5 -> -0.02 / 9.99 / 10.4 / 10.1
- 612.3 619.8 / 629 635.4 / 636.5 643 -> -0.02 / 10.2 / 10.4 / 10.3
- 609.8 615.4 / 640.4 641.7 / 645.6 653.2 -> 0.03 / 10.5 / 10.8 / 10.8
